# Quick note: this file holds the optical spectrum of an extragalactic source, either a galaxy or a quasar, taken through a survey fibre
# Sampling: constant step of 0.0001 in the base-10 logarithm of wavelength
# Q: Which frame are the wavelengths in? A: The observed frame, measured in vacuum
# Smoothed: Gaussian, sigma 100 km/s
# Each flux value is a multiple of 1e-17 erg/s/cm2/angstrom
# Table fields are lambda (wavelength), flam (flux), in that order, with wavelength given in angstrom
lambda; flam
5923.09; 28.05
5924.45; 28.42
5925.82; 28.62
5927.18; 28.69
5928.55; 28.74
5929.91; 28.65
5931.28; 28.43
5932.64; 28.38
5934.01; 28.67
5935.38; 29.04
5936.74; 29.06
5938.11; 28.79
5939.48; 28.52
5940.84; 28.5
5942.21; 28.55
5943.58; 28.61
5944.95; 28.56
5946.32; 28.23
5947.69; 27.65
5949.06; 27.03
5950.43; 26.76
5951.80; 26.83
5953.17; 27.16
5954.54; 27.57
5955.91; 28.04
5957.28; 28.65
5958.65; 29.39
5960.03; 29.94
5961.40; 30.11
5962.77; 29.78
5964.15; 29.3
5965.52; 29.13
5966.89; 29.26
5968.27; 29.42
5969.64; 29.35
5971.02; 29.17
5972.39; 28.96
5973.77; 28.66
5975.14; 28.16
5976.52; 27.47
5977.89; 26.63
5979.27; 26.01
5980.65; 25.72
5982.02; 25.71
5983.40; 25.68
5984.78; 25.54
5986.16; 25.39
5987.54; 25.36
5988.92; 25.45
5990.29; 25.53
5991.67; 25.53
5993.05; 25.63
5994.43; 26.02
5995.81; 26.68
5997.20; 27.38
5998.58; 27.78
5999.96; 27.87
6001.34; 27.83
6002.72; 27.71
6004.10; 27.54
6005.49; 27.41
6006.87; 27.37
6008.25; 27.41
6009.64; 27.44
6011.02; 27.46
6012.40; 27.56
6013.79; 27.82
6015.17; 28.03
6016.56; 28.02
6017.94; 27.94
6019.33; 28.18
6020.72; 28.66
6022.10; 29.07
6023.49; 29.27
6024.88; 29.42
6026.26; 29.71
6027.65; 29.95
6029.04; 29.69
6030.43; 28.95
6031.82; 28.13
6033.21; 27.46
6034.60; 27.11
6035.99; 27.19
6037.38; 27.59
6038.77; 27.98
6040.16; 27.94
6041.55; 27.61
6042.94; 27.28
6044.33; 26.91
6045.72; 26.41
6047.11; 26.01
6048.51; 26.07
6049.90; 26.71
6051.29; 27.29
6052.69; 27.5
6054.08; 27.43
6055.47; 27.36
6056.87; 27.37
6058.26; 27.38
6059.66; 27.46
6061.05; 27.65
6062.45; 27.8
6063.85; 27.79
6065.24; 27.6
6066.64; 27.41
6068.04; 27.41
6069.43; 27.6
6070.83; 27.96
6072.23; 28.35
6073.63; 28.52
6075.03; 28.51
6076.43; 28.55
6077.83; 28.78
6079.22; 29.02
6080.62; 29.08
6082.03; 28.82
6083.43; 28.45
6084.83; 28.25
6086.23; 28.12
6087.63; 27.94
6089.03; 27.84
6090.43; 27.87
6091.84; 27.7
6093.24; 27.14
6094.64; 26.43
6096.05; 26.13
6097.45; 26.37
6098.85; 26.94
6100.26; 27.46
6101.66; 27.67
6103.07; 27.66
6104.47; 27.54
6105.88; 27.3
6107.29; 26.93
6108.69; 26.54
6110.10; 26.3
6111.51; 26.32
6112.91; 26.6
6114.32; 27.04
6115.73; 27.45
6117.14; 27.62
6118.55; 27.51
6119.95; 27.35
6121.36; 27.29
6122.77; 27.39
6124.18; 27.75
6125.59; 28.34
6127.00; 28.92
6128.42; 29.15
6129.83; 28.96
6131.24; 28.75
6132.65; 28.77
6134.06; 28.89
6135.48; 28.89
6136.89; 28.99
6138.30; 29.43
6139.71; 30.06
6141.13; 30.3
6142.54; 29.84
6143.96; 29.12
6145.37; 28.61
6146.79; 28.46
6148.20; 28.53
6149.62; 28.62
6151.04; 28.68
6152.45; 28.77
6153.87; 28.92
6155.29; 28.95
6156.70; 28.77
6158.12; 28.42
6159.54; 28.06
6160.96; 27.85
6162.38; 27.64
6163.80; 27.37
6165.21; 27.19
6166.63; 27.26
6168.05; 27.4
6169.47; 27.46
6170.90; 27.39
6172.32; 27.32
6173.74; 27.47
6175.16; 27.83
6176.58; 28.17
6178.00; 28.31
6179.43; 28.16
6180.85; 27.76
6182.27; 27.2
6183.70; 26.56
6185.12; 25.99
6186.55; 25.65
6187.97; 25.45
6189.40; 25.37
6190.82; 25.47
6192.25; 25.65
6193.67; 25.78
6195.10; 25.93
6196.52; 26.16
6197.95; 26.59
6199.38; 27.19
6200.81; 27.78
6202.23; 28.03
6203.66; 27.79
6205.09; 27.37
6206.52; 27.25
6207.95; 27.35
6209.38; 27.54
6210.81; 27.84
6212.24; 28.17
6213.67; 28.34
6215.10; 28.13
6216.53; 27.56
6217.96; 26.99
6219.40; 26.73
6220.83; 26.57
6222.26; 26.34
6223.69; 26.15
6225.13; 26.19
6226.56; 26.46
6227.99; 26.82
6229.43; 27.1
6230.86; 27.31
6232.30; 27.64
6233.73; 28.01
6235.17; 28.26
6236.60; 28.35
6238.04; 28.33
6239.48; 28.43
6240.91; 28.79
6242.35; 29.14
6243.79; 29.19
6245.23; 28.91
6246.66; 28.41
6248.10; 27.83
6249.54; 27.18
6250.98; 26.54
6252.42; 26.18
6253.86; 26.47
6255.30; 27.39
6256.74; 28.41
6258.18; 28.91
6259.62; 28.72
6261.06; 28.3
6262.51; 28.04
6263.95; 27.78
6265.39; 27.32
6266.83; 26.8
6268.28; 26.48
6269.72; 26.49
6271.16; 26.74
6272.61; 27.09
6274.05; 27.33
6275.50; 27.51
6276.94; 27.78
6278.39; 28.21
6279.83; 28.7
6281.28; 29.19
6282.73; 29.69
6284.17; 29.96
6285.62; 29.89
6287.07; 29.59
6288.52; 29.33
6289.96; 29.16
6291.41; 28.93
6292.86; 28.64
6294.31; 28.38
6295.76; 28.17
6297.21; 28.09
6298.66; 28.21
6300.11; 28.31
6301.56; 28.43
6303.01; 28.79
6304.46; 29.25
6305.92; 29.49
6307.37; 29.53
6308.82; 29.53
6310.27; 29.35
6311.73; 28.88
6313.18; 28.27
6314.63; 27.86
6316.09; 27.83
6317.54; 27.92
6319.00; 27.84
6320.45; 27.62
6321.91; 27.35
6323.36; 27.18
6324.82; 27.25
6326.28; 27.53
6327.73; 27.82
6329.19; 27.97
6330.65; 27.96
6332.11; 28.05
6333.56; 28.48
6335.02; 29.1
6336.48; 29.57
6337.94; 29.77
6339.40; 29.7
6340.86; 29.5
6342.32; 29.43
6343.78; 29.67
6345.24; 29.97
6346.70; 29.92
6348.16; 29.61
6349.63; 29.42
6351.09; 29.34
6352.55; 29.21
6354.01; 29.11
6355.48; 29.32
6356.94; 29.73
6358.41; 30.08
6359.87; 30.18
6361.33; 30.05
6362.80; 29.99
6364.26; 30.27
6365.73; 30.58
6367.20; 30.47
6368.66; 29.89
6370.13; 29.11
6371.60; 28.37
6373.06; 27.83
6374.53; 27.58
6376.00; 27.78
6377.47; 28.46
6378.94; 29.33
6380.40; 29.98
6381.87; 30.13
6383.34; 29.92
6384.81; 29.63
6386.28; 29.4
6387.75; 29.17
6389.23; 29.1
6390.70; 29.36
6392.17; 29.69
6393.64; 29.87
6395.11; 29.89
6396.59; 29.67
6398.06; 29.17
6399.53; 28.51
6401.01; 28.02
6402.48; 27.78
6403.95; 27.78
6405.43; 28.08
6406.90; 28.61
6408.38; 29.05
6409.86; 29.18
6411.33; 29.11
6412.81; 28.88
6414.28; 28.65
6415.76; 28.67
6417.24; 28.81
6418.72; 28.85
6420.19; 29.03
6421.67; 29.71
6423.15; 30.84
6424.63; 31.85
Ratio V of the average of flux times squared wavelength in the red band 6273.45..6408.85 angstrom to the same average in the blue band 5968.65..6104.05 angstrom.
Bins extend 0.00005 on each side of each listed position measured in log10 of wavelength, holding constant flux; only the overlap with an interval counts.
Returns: 1.16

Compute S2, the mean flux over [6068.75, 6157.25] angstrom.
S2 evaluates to 28.1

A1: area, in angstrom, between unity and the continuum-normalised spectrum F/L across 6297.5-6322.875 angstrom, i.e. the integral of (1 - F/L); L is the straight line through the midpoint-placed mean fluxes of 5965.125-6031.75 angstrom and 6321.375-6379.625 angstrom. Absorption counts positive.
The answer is 0.4 angstrom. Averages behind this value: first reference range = 27.6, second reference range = 29.1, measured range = 28.5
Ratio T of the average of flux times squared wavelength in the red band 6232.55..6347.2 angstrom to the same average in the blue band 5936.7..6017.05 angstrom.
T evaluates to 1.14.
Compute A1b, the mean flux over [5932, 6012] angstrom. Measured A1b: 27.7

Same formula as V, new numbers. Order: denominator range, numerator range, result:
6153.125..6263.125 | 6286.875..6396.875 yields 1.10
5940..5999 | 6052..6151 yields 1.06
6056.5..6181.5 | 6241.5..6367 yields 1.08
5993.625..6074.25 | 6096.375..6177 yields 1.04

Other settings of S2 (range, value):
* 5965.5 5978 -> 28.7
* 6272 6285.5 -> 28.5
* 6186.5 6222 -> 26.9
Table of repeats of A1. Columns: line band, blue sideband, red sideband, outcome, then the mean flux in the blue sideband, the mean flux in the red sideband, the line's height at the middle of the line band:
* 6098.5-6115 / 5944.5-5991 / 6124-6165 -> 0.86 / 27.7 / 28.7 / 28.5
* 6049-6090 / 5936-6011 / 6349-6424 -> 0.15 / 27.7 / 29.2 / 28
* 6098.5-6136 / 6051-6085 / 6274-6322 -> 0.58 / 28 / 28.6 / 28.1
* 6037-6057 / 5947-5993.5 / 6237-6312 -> 0.42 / 27.5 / 28.3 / 27.7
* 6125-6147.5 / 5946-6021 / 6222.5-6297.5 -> -1.06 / 27.6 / 28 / 27.8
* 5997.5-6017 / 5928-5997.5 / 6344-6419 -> 0.20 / 27.8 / 29.2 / 27.9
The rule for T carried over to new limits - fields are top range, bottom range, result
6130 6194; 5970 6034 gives 1.07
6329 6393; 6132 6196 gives 1.12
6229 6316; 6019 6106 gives 1.09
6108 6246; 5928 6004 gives 1.07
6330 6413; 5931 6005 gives 1.20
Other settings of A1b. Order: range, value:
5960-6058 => 27.6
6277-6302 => 28.8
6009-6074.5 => 27.8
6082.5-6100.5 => 27.5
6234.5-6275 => 27.8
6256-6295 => 28.3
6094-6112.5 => 26.9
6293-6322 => 28.5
